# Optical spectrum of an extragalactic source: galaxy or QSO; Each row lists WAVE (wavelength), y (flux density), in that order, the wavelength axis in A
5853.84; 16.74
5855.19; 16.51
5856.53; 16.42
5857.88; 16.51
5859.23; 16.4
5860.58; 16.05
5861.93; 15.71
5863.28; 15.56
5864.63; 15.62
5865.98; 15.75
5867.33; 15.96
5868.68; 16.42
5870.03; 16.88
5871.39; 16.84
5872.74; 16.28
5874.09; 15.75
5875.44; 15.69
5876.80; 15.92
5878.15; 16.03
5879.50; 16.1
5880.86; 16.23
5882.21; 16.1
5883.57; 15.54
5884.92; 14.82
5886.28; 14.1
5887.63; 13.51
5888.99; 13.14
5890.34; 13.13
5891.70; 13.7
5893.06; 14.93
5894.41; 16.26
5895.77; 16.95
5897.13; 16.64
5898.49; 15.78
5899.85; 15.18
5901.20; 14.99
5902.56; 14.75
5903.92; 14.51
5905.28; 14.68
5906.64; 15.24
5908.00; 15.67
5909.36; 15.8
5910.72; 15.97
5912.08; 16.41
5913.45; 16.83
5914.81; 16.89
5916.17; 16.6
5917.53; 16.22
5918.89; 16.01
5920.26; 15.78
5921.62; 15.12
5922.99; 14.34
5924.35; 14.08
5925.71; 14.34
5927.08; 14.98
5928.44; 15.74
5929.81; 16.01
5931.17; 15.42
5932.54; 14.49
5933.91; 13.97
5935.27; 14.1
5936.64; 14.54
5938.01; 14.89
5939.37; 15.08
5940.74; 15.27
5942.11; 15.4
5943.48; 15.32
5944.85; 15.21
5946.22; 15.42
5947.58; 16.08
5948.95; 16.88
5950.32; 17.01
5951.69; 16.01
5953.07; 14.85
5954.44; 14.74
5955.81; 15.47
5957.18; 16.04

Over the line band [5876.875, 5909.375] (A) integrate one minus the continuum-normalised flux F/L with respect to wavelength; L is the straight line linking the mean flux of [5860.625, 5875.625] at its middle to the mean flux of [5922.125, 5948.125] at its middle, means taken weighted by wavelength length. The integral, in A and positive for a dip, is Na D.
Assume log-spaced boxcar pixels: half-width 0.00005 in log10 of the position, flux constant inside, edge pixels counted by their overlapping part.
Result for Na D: 1.0 A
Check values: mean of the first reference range 16.1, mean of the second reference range 15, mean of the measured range 15.2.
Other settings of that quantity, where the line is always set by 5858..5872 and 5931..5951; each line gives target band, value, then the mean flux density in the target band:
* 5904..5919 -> -0.4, 16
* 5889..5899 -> 0.4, 15.2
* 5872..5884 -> 0.0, 16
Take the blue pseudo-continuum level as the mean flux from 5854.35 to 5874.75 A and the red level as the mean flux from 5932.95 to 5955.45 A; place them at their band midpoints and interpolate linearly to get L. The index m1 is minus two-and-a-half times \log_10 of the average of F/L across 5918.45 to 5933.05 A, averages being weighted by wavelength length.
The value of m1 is 0.03 mag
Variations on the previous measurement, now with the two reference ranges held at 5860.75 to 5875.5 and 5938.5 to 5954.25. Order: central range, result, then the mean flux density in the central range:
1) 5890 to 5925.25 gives 0.02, 15.5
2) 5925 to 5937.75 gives 0.06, 14.8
